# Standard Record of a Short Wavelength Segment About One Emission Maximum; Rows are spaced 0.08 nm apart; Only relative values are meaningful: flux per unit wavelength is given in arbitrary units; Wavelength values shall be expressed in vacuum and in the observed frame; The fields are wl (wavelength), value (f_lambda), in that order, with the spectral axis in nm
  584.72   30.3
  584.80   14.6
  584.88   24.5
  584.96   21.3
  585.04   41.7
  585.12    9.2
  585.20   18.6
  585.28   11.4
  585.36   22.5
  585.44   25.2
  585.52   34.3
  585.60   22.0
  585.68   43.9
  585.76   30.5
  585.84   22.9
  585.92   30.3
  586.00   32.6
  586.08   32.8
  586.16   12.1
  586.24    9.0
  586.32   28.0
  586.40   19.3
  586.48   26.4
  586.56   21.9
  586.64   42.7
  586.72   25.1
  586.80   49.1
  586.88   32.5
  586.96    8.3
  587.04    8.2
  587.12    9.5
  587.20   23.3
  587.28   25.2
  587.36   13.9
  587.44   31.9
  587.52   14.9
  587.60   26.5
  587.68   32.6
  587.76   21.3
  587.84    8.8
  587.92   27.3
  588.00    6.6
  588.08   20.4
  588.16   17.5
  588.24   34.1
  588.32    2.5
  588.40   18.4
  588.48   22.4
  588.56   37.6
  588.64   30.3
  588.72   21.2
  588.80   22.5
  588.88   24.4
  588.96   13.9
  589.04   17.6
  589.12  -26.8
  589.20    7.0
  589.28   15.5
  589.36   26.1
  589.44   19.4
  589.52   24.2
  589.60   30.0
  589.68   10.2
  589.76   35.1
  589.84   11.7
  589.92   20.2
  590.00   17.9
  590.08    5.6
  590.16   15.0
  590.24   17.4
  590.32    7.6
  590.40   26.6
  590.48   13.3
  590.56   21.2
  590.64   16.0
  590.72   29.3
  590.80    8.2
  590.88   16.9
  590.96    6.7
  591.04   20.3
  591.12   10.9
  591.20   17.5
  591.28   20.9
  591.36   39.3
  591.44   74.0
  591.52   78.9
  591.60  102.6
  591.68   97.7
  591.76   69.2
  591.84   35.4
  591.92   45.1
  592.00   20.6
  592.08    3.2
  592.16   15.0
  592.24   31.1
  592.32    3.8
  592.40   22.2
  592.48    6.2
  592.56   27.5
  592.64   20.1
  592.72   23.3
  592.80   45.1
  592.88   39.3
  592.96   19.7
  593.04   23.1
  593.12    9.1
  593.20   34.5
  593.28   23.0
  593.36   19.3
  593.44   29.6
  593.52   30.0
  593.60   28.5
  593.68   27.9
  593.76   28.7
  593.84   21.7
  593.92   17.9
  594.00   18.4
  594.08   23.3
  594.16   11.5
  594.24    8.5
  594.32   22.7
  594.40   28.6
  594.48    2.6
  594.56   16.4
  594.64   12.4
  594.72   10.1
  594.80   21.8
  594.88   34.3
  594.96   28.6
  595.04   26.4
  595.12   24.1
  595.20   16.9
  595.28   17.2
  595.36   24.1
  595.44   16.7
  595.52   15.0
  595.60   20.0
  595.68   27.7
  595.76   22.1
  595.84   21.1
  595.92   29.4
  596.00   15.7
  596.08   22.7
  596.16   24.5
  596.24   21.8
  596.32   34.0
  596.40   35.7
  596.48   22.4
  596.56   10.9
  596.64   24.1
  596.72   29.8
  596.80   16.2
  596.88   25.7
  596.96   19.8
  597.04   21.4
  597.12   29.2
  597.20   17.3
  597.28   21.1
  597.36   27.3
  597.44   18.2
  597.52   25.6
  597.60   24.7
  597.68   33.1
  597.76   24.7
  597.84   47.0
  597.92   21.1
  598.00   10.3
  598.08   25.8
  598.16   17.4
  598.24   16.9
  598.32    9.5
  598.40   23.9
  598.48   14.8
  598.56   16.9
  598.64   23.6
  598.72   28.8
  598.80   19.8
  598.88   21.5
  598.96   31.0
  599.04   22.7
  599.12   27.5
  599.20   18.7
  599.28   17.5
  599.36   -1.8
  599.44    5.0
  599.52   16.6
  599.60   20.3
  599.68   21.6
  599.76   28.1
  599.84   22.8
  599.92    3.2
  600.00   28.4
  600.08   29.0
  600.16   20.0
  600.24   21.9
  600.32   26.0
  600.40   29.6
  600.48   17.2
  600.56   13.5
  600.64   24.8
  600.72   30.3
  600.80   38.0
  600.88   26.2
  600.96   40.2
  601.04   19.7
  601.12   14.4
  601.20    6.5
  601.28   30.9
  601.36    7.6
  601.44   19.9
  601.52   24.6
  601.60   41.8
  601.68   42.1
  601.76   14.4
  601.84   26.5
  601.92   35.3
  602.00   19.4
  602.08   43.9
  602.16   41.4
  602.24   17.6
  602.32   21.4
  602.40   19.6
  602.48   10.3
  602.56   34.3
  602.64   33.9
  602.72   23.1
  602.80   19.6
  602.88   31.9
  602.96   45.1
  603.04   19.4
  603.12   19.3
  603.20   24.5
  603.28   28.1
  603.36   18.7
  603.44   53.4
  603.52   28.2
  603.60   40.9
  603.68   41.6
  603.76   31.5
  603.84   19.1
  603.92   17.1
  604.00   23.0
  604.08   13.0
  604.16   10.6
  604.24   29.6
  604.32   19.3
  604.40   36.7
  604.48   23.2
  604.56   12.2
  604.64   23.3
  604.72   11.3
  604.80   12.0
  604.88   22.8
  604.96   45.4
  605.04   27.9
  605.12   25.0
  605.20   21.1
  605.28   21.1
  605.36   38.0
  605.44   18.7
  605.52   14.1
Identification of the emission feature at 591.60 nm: H-beta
